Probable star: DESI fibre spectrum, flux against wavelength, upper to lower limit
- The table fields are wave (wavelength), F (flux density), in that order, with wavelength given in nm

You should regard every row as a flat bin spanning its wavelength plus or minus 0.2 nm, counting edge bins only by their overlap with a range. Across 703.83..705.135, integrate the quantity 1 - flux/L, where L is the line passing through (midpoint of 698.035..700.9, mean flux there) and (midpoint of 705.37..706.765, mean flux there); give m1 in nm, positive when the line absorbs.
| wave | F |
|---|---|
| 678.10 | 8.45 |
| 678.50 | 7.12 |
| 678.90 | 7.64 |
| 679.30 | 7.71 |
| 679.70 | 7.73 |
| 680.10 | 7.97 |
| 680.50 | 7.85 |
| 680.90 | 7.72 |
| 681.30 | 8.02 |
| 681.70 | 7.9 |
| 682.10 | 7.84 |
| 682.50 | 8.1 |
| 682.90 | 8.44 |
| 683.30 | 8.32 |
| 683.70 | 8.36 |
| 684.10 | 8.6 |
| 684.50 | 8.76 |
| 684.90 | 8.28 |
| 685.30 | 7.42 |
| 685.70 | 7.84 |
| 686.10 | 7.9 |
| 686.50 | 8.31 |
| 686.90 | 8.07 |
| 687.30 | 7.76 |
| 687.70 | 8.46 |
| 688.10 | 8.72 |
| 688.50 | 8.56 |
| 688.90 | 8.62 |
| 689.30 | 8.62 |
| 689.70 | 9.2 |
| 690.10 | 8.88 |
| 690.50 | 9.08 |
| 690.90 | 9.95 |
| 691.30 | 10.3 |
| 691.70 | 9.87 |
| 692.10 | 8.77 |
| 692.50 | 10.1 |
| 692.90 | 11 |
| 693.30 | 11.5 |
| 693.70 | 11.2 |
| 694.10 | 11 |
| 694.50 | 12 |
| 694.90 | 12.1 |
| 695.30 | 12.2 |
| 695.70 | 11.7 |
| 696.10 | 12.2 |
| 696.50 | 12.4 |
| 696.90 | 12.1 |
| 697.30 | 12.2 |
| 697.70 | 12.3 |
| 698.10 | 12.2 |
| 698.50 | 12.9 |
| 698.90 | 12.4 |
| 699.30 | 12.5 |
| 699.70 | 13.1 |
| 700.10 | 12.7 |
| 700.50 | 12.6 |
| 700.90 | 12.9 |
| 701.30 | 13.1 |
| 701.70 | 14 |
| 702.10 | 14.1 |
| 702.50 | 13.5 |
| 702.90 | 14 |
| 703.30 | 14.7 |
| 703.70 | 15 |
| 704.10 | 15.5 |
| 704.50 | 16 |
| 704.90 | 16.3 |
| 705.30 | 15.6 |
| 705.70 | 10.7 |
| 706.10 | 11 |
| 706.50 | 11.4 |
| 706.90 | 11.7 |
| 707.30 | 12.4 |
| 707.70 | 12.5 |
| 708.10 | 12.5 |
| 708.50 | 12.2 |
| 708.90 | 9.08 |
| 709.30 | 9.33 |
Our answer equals -0.45 nm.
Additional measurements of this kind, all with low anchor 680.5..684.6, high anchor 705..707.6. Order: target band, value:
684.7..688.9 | 0.359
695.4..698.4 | -0.425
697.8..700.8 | -0.416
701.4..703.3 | -0.379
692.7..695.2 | -0.328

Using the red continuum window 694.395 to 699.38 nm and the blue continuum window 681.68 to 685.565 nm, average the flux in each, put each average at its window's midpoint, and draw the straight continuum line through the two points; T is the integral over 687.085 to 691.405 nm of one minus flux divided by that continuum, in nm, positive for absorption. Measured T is 0.45 nm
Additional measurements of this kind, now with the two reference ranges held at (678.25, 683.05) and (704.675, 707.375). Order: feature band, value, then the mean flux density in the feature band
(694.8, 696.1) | -0.16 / 12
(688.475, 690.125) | 0.13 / 8.79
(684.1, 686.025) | 0.13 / 8.12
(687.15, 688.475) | 0.12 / 8.37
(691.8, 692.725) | 0.05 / 9.52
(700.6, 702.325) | -0.23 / 13.5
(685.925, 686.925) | 0.10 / 8.1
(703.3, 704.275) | -0.22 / 15.1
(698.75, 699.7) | -0.09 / 12.6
